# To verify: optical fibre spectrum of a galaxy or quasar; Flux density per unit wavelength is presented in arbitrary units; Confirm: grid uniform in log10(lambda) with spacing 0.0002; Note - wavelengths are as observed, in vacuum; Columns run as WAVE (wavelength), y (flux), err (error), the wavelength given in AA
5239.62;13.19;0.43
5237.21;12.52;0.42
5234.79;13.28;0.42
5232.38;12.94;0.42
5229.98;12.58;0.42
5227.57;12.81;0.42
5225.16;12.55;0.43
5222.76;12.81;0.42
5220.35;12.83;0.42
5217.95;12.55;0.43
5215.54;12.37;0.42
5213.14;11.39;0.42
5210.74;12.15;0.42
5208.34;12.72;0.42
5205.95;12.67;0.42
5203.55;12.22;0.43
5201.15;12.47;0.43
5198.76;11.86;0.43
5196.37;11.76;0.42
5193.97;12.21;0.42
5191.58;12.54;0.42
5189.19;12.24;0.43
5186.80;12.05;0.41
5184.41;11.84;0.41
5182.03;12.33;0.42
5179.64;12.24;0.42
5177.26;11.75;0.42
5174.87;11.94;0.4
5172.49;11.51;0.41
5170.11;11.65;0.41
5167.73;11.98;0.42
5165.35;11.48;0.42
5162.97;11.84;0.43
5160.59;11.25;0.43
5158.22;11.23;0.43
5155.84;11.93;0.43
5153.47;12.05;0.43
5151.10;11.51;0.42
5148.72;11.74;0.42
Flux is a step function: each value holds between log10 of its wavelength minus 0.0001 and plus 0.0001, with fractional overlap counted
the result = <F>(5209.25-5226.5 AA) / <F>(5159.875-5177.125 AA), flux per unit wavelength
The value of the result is 1.06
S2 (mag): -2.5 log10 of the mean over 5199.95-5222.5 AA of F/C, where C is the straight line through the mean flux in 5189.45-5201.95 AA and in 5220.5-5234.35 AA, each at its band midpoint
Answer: 0.007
